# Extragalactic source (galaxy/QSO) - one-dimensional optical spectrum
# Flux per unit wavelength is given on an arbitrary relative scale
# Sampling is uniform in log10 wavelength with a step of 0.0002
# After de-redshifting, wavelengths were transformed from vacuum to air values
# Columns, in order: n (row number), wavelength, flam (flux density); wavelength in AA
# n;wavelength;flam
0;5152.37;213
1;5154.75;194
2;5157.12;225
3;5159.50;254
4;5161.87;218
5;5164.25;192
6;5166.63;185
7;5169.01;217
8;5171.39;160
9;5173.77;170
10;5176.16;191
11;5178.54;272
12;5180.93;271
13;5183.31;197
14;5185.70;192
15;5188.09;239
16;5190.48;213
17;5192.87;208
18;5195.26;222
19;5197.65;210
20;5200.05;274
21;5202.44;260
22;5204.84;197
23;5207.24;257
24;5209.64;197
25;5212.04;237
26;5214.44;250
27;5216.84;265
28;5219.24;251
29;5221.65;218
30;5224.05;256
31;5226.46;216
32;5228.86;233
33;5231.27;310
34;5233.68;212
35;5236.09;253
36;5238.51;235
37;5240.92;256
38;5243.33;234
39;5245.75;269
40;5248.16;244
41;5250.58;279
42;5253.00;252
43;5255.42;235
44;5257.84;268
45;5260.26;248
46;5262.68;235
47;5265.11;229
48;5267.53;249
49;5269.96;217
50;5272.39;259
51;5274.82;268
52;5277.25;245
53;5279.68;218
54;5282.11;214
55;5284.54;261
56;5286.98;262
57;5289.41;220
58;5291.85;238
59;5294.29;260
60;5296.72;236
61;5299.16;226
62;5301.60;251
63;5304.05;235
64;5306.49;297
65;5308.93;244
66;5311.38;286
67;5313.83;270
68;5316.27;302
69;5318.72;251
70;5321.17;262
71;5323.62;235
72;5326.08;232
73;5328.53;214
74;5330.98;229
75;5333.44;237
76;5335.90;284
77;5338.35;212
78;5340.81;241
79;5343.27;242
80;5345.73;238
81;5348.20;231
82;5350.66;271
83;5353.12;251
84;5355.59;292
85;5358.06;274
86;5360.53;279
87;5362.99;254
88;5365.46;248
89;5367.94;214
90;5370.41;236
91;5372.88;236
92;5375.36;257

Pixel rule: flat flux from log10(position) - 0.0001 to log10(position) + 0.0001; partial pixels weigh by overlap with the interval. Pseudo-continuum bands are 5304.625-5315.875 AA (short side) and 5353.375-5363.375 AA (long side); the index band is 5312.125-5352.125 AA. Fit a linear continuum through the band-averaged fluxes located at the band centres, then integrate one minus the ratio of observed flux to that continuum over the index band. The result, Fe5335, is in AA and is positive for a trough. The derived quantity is 3.9 AA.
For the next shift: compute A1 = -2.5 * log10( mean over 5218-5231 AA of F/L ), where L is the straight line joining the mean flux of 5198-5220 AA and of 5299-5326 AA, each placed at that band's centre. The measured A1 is 0.02 mag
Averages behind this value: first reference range 242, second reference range 260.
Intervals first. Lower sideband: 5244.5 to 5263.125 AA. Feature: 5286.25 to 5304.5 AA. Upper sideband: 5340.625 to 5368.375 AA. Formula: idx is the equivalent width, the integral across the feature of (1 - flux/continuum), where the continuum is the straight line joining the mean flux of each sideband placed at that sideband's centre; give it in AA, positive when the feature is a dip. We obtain 1.0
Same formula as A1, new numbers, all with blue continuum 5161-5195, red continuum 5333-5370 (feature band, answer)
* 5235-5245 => -0.098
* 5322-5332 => 0.075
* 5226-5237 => -0.114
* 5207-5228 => -0.090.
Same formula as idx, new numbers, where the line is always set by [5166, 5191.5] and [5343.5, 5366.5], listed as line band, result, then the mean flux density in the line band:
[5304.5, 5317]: -1.48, 276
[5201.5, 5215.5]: -0.89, 232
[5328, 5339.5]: 0.75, 237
